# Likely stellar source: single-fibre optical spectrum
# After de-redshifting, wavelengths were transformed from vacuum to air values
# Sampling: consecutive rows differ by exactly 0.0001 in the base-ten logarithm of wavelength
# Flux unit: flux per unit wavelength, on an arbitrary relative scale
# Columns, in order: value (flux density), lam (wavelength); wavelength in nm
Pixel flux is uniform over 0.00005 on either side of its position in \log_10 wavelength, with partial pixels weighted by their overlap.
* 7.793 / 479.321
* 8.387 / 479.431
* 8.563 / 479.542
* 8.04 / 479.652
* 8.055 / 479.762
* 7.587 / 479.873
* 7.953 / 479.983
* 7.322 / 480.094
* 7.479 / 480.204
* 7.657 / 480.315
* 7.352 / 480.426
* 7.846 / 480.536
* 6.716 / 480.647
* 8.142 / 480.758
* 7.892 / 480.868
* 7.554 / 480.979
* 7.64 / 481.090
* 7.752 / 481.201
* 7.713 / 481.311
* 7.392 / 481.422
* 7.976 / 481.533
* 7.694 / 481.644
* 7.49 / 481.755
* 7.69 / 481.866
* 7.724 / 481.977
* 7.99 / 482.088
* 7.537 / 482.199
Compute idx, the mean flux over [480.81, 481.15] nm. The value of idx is 7.7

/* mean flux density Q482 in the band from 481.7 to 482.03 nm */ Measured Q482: 7.63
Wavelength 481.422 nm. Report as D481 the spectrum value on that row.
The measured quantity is 7.392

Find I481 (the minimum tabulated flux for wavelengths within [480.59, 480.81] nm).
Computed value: 6.716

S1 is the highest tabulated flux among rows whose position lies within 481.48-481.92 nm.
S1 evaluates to 7.976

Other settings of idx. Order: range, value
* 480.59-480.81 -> 7.4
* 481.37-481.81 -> 7.63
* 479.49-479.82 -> 8.22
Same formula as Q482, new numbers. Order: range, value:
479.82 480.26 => 7.59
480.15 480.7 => 7.41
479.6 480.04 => 7.91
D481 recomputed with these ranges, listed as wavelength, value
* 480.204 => 7.479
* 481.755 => 7.49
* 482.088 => 7.99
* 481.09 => 7.64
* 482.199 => 7.537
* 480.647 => 6.716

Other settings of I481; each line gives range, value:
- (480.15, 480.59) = 7.352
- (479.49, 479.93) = 7.587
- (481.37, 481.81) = 7.392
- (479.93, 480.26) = 7.322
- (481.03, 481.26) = 7.64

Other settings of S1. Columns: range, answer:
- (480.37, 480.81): 8.142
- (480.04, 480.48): 7.657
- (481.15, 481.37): 7.752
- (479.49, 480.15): 8.563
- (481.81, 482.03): 7.724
